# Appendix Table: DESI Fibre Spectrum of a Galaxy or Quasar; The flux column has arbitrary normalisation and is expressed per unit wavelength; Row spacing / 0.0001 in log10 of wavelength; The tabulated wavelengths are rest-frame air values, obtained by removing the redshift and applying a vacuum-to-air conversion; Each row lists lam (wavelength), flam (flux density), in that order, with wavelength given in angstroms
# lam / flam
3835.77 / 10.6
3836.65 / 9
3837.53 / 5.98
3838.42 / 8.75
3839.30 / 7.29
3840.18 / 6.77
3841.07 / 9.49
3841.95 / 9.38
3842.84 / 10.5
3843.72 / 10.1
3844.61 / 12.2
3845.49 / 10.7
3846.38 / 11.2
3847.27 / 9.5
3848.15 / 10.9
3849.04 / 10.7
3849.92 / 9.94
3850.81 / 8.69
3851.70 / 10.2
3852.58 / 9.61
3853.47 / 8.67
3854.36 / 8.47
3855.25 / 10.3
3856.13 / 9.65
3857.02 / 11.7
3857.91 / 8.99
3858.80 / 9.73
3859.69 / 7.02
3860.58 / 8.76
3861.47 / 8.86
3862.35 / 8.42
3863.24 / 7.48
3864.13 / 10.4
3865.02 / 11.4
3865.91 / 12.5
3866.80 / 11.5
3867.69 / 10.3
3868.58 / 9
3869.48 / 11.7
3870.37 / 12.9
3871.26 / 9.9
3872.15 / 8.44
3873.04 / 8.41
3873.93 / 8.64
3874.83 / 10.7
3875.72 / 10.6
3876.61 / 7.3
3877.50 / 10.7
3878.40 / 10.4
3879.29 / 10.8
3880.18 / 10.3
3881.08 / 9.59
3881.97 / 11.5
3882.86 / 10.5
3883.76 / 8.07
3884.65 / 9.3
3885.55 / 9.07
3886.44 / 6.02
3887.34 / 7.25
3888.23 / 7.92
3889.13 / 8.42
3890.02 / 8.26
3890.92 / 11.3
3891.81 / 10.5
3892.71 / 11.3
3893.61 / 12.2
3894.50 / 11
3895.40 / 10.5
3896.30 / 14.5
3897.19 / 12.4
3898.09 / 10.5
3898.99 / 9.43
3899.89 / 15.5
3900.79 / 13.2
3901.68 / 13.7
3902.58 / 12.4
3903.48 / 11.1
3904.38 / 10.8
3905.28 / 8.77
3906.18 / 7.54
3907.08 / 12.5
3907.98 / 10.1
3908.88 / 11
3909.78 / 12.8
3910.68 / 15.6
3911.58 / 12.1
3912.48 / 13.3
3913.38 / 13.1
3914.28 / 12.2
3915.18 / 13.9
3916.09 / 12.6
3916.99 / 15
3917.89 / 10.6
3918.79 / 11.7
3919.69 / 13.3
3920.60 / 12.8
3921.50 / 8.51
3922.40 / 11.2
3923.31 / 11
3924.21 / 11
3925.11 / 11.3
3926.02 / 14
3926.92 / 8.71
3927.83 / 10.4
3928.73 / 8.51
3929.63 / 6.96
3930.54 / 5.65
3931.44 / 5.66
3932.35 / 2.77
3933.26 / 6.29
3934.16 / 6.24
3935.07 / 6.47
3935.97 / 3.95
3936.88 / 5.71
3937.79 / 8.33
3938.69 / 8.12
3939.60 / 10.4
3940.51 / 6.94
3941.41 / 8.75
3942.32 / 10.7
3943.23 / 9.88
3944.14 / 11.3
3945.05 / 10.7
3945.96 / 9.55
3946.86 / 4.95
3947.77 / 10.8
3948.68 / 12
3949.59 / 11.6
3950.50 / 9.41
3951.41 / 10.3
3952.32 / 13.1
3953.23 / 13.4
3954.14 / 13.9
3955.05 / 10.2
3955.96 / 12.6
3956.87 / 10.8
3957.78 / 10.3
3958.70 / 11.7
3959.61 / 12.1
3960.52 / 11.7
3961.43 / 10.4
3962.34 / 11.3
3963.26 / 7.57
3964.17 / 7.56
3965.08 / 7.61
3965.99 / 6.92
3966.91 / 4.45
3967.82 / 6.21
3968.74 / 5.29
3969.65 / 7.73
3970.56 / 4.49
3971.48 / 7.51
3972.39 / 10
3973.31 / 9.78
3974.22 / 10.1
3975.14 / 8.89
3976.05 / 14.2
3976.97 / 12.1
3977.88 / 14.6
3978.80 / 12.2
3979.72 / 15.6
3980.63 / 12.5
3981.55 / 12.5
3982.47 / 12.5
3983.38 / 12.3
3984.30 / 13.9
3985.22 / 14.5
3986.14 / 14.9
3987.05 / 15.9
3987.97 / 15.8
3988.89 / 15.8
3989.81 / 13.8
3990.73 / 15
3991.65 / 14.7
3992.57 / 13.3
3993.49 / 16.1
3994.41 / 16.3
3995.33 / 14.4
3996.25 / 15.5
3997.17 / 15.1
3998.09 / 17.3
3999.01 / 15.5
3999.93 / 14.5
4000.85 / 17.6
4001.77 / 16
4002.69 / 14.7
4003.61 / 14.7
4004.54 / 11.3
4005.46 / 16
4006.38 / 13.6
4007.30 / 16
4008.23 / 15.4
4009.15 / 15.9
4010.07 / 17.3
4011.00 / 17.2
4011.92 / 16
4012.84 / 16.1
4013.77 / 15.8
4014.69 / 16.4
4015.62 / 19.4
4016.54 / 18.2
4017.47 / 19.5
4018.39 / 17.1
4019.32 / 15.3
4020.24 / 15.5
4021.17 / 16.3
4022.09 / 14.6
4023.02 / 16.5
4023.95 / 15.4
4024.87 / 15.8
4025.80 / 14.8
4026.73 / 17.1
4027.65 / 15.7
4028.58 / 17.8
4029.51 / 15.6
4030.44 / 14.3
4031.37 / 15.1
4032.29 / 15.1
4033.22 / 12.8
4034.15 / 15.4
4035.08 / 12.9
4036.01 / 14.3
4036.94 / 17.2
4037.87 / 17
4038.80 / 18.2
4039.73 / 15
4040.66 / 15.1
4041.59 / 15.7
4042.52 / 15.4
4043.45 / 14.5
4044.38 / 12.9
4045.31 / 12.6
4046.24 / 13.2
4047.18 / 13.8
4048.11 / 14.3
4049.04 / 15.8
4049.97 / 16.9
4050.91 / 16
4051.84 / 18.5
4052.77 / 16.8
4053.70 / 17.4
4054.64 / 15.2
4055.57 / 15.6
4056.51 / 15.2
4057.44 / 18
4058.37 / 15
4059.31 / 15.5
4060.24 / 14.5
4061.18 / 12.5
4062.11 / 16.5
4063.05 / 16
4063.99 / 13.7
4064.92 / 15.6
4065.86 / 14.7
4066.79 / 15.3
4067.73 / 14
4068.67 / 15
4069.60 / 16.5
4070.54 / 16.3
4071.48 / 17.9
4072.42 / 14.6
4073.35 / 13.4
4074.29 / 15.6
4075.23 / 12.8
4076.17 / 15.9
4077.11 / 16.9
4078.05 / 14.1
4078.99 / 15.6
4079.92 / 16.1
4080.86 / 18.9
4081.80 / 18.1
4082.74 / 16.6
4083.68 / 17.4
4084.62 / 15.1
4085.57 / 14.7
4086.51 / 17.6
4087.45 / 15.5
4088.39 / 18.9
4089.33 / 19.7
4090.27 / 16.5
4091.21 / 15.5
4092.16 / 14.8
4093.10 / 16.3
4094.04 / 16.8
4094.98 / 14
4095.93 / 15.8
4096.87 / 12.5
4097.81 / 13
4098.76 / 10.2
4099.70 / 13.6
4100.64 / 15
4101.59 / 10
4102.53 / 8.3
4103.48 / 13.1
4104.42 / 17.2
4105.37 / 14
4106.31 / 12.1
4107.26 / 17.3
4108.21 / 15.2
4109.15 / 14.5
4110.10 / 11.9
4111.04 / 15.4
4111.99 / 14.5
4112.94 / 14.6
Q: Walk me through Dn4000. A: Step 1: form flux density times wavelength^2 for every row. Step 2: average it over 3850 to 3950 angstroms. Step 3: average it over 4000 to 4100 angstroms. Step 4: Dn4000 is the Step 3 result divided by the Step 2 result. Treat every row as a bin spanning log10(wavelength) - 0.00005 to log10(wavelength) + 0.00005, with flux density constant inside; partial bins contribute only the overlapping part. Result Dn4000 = 1.67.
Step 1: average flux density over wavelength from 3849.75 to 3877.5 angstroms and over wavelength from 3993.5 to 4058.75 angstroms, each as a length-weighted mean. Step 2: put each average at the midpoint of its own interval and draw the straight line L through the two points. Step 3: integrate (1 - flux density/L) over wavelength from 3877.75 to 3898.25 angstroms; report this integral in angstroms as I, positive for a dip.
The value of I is 1.04 angstroms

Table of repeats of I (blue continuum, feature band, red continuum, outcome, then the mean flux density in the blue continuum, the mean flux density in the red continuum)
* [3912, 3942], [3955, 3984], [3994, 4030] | 6.0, 9.56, 16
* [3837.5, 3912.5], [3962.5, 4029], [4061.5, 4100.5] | -1.9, 10.2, 15.5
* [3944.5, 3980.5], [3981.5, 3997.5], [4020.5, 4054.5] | -3.4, 10.1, 15.4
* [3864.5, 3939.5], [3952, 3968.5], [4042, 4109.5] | 2.6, 10.3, 15.2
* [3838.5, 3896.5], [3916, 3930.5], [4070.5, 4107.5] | 0.3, 9.79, 15.2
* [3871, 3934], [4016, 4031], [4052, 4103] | -2.6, 10.5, 15.3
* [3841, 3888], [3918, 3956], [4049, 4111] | 7.0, 9.77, 15.3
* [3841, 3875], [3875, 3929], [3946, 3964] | -3.4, 9.92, 10.9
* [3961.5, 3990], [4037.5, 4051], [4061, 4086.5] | -0.8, 10.9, 15.6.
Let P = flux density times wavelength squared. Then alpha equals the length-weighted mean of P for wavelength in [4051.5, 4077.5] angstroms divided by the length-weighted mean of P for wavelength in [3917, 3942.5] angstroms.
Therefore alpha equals 1.87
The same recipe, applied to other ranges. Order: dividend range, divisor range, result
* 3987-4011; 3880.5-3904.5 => 1.52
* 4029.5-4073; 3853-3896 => 1.72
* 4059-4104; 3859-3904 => 1.63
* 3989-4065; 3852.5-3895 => 1.73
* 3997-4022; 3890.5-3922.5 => 1.42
